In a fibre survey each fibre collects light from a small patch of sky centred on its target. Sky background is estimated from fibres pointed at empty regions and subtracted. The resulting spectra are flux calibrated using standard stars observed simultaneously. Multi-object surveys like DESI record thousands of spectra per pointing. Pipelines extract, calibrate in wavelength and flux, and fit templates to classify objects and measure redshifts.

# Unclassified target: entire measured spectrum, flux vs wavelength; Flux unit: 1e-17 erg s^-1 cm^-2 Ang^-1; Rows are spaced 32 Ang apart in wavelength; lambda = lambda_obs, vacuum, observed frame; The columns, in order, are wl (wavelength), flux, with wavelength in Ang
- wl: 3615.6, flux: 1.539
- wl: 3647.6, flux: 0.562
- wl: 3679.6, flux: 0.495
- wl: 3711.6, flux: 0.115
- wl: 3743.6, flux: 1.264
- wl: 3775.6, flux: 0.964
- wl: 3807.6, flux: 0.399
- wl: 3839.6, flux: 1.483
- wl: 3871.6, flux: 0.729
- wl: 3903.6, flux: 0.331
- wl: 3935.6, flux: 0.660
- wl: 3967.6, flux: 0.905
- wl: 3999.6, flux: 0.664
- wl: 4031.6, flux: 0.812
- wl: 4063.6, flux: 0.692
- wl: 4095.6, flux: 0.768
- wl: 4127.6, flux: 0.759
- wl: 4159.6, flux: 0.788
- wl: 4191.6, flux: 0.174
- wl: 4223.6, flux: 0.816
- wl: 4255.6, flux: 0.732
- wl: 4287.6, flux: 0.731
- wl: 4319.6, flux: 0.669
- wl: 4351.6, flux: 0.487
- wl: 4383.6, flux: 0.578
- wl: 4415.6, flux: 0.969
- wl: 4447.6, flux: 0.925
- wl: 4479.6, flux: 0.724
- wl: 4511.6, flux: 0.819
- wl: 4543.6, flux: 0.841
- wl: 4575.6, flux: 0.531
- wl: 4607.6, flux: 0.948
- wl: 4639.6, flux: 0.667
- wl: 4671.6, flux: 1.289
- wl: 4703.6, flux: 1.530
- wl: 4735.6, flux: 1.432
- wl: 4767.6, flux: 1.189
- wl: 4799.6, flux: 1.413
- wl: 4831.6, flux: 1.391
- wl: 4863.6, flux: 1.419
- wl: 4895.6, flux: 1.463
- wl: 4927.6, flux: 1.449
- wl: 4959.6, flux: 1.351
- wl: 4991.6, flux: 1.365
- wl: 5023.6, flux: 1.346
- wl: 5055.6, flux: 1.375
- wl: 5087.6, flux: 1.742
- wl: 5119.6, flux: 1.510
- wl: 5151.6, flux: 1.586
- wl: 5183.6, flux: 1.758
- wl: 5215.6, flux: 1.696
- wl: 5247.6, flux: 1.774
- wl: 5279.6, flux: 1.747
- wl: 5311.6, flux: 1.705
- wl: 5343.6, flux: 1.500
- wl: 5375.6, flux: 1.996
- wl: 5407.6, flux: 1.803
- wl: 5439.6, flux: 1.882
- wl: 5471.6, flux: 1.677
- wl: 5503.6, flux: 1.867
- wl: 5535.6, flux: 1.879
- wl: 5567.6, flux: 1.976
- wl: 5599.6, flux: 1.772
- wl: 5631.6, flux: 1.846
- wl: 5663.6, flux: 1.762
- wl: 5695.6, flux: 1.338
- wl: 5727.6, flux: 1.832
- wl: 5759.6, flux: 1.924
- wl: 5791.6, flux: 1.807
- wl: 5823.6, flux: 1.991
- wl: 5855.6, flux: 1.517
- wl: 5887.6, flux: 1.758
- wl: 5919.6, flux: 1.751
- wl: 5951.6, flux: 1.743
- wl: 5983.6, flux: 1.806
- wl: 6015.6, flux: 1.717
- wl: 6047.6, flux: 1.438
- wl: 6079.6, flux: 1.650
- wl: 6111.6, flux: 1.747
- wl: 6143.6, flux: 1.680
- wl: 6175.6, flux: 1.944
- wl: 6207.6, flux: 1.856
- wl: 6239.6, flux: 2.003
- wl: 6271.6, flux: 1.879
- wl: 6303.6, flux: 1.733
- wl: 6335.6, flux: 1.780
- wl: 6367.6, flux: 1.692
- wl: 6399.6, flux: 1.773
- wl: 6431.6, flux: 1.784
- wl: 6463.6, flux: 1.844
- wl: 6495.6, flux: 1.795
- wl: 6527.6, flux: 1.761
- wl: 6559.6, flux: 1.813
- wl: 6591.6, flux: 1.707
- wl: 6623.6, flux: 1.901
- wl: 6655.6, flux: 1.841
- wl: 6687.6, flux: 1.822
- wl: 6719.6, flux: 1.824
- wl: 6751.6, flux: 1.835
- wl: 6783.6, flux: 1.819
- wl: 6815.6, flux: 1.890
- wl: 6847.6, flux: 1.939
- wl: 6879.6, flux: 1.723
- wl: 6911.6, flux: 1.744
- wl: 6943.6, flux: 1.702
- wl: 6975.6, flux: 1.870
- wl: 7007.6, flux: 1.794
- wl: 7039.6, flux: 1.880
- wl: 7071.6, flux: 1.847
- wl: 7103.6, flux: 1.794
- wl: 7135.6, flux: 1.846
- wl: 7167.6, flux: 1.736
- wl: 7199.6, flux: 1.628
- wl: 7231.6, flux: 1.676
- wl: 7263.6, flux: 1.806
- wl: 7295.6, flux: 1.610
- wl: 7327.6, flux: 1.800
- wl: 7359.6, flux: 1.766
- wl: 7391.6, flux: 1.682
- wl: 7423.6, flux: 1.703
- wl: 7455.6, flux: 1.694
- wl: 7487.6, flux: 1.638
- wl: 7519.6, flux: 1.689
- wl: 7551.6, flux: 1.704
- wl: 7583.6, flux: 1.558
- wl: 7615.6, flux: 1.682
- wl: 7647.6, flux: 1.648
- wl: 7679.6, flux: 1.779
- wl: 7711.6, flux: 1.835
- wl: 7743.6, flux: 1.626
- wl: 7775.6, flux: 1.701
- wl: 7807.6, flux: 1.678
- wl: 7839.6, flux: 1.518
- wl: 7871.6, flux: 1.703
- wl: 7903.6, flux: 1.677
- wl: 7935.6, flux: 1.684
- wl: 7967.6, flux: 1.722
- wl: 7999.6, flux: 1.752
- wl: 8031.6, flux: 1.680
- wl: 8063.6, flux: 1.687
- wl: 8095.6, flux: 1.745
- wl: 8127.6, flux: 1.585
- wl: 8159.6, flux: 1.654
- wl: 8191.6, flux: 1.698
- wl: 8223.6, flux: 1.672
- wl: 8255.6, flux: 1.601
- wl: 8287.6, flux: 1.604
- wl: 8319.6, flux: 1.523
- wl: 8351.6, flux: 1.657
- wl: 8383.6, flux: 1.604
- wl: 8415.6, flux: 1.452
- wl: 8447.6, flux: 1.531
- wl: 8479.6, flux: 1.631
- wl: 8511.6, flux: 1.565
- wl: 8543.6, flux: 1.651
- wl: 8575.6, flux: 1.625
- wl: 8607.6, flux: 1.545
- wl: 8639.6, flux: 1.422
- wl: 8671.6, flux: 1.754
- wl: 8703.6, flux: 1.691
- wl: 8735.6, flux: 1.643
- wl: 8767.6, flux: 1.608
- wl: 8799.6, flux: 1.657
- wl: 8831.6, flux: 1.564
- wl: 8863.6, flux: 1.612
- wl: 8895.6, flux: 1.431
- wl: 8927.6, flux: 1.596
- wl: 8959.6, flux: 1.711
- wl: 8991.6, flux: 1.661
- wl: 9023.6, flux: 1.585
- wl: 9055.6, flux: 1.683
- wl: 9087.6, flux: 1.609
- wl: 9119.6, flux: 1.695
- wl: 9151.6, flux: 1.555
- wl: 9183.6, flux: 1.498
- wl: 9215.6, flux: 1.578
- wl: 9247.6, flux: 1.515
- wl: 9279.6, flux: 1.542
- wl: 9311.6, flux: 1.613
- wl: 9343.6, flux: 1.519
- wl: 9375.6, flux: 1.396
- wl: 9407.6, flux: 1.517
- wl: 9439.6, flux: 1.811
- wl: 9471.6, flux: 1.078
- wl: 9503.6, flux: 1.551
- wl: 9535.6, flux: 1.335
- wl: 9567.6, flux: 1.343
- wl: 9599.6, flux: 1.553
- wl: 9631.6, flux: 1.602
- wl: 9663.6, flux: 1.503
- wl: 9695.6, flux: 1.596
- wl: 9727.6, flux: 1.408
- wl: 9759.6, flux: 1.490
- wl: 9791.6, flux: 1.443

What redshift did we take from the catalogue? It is 0.17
